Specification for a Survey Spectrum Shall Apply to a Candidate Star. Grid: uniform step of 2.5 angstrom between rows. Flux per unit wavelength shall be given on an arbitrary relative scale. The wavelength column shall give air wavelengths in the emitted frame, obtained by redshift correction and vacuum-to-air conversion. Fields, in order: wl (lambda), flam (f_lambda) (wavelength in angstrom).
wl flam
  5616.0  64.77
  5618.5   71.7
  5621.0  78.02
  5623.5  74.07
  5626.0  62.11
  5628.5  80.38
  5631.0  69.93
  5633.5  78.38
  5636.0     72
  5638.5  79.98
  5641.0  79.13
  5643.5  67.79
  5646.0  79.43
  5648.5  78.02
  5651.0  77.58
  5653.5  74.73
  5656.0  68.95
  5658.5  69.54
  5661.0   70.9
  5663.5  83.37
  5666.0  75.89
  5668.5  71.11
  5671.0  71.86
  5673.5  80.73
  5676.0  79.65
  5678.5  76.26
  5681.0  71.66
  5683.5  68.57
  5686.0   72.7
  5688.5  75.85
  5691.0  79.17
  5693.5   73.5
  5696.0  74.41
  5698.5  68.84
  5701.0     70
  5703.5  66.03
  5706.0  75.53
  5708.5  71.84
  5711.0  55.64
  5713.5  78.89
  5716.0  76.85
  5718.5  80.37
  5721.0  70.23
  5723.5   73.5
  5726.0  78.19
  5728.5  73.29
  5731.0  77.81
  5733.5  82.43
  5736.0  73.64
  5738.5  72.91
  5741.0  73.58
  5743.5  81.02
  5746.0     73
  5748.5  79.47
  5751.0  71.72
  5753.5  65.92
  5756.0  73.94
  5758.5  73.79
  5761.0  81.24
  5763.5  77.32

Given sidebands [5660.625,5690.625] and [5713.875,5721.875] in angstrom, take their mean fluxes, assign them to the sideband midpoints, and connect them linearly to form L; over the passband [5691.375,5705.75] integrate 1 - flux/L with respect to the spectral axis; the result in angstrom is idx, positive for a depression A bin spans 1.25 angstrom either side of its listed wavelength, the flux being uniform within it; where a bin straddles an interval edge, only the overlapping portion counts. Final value 0.8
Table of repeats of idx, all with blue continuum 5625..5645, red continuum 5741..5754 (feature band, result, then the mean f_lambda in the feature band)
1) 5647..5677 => -0.44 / 75.2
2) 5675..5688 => 0.08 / 73.8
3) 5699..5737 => 0.48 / 73.5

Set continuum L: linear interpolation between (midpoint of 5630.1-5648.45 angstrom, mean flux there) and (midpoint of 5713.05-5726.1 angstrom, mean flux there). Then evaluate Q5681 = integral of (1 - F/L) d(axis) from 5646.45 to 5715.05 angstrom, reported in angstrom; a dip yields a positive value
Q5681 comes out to 2.1 angstrom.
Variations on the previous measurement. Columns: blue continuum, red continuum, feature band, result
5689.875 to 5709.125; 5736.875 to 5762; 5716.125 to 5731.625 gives -0.4 angstrom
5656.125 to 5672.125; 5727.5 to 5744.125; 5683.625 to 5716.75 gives 1.2 angstrom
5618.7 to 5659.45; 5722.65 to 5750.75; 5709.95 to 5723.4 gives 0.5 angstrom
